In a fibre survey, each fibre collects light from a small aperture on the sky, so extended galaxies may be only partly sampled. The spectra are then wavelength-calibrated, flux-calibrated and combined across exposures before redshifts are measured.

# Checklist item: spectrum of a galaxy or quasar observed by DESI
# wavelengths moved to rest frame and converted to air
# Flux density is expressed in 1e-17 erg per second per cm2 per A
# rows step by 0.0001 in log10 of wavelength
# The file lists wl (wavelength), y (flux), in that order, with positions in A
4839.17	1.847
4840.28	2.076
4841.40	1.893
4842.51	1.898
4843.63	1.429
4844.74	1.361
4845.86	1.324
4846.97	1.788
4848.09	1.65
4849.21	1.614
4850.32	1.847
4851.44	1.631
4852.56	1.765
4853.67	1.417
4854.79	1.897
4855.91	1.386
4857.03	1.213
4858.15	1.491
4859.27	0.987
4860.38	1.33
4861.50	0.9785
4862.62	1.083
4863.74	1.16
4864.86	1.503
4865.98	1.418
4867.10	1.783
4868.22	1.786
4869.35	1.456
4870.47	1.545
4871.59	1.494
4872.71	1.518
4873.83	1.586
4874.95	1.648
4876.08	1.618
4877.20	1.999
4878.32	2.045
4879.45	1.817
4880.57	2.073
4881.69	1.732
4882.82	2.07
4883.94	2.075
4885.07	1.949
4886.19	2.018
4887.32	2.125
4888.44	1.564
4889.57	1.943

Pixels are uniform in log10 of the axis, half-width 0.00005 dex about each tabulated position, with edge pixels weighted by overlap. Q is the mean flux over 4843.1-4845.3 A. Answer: 1.4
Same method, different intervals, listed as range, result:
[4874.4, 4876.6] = 1.63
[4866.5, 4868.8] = 1.77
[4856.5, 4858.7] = 1.35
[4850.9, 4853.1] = 1.7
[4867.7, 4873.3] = 1.56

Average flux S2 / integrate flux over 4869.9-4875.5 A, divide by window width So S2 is 1.56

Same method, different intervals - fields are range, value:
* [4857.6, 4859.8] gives 1.24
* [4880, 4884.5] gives 1.99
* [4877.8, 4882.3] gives 1.91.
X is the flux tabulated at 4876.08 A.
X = 1.618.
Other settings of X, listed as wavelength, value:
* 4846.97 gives 1.788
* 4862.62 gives 1.083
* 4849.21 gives 1.614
